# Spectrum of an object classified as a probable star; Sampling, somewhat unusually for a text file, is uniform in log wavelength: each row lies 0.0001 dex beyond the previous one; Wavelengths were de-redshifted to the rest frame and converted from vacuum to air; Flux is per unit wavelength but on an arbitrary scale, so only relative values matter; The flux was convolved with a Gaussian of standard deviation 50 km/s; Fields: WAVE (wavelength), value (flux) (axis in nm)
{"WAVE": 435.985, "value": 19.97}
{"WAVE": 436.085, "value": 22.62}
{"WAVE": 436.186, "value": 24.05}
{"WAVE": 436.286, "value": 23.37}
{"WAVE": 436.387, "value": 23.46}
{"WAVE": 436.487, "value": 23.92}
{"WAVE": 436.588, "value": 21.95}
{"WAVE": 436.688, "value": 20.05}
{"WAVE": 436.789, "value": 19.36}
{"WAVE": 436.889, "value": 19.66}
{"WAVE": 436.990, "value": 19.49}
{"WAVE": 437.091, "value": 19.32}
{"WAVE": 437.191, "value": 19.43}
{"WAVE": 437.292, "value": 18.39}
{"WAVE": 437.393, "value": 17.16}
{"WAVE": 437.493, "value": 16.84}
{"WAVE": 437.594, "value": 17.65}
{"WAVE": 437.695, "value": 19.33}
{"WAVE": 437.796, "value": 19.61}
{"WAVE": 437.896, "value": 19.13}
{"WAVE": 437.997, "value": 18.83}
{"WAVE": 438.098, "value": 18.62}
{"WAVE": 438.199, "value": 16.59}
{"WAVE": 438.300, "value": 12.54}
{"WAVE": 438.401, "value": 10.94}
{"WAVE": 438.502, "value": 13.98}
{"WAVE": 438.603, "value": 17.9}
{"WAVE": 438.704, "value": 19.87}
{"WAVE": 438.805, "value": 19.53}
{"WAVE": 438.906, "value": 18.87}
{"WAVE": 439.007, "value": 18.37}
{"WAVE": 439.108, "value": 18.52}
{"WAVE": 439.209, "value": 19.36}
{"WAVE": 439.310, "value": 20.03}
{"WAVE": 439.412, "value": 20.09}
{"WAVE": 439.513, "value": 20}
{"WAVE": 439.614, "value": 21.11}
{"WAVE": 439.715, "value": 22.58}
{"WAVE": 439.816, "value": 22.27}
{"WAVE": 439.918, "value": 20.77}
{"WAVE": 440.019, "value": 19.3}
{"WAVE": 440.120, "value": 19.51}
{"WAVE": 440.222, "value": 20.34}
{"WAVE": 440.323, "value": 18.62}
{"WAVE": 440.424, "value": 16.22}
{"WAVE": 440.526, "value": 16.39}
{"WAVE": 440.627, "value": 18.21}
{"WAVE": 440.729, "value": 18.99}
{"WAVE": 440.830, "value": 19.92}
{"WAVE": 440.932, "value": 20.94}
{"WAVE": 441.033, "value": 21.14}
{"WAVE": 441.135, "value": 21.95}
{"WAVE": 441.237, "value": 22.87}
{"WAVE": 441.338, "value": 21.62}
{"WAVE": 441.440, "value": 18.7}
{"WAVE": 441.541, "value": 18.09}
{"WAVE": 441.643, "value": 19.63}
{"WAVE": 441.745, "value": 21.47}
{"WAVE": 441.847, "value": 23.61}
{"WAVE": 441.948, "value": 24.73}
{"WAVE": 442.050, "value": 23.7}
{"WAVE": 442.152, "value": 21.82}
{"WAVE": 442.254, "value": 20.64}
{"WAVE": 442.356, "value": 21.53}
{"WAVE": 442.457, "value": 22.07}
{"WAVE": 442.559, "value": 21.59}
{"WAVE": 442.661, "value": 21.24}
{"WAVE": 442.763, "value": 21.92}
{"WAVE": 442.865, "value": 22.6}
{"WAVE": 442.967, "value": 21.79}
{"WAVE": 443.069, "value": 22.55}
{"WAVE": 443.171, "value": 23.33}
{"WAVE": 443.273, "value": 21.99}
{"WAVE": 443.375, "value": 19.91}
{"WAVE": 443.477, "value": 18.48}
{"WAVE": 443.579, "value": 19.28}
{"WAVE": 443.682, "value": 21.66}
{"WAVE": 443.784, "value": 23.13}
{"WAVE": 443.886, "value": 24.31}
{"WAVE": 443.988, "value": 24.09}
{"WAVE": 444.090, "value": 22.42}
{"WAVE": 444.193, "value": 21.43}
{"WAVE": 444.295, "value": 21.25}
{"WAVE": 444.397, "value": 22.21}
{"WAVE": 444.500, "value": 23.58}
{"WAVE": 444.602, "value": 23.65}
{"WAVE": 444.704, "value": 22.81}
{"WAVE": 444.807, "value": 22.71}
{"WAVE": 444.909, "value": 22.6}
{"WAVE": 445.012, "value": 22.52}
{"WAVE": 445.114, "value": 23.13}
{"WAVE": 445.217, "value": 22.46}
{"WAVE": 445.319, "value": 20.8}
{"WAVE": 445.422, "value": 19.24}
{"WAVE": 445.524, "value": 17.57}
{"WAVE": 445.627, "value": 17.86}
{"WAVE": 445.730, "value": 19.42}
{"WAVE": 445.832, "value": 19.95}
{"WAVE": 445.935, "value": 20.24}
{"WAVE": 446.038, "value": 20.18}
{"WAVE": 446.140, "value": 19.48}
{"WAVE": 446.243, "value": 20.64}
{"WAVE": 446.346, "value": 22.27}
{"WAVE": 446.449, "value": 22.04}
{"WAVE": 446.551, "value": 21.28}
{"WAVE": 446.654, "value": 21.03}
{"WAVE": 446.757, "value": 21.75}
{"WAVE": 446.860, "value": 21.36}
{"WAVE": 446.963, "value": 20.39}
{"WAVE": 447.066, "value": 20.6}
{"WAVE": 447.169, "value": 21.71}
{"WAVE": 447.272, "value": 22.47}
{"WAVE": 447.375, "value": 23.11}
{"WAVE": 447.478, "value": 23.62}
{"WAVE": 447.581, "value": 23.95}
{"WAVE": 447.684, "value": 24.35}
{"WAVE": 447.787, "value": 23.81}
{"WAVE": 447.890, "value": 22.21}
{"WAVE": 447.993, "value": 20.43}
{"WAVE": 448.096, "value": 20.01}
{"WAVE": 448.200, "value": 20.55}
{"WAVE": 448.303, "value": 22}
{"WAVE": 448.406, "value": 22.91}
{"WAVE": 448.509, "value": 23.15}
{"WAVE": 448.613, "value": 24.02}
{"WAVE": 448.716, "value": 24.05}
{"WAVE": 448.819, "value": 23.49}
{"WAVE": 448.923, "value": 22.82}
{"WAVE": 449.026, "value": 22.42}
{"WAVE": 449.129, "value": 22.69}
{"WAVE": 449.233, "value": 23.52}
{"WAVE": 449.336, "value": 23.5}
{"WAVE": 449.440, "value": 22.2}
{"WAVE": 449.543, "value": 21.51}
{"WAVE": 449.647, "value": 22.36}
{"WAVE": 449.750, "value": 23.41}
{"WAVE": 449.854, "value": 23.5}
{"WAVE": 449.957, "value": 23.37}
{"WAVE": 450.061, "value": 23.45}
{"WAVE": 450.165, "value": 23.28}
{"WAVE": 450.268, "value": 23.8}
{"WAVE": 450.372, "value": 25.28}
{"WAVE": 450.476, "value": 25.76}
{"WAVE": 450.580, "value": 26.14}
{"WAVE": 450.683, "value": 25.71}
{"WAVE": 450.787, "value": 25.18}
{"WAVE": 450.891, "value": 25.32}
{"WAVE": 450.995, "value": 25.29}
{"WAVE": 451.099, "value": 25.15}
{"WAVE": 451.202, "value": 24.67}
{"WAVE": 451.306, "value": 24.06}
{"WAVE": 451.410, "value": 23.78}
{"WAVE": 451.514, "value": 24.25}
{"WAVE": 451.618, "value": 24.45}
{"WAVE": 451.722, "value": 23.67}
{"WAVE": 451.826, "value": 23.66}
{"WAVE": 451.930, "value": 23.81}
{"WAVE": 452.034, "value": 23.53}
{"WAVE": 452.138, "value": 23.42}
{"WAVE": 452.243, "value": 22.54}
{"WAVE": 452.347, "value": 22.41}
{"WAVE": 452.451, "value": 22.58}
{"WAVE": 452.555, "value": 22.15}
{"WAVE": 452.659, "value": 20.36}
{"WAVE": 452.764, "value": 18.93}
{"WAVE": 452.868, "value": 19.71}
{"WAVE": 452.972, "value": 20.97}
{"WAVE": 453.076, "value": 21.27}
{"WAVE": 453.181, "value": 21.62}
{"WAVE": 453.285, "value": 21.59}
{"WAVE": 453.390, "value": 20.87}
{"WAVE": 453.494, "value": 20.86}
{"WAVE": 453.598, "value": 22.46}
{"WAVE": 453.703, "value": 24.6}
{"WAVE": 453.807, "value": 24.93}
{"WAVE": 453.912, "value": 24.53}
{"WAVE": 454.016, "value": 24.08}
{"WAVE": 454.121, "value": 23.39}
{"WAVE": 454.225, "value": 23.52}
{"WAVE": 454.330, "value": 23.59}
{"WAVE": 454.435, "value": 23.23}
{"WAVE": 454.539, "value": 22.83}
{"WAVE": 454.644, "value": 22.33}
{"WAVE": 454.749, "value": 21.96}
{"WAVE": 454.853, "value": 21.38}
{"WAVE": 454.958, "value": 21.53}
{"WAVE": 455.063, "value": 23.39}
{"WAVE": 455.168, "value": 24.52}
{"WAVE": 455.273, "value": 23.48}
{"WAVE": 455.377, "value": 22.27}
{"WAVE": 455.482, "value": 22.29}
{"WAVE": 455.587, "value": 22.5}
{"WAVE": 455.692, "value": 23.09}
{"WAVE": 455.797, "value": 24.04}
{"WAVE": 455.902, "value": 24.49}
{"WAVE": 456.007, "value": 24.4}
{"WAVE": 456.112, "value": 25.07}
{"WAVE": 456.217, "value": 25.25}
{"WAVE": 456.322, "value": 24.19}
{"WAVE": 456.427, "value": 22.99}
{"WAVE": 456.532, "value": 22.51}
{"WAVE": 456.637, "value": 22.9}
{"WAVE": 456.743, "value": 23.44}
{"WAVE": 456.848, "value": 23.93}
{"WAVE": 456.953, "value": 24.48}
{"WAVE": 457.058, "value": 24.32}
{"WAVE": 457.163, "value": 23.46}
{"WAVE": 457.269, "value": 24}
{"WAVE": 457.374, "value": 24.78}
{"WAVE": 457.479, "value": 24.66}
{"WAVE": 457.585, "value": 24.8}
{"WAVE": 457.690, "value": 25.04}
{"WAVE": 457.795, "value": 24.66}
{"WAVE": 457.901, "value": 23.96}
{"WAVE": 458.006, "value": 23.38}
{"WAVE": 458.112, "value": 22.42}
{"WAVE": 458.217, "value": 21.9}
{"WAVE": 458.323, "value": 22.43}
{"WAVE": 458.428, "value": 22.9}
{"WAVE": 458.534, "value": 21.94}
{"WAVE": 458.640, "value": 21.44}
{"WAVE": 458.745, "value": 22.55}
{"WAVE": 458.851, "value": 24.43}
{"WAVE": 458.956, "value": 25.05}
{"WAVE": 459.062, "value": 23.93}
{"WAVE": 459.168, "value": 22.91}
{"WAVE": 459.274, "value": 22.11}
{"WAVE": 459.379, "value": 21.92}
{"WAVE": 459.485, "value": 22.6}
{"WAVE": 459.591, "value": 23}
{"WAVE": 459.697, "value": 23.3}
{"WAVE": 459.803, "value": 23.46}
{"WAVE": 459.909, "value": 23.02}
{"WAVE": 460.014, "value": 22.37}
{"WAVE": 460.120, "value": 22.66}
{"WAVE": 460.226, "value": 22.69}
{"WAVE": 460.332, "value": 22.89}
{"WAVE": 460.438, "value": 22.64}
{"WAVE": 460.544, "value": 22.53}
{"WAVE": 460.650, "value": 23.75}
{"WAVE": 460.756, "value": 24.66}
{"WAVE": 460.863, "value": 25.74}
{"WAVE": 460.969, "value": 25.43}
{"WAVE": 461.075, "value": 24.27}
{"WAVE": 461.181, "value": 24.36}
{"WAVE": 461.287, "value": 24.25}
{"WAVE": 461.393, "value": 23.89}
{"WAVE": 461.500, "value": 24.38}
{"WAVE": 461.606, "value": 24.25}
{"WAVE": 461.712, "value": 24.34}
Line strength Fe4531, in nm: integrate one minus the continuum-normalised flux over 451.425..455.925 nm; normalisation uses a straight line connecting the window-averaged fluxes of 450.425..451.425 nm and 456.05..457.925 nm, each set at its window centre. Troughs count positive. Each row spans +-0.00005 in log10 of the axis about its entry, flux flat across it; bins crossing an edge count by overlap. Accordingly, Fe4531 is 0.360 nm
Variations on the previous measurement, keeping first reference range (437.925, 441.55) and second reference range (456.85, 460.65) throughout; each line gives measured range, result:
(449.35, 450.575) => -0.129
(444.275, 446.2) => -0.086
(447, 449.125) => -0.172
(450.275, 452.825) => -0.255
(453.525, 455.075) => -0.060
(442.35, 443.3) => -0.115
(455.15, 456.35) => -0.061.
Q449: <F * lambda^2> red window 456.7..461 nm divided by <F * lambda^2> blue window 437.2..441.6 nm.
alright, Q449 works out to 1.4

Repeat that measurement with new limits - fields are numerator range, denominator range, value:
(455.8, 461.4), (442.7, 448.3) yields 1.16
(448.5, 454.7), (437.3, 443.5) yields 1.23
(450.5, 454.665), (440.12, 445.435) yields 1.13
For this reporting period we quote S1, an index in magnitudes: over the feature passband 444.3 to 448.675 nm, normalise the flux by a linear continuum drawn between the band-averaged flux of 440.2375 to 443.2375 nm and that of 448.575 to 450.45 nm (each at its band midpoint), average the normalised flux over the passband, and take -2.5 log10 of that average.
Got 0.035 mag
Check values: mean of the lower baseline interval 21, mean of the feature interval 21.7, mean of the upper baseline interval 23.3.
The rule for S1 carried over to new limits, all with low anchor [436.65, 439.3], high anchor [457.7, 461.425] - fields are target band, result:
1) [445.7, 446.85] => -0.04 mag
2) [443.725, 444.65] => -0.17 mag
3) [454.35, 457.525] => -0.05 mag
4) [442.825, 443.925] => -0.12 mag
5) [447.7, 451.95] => -0.13 mag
